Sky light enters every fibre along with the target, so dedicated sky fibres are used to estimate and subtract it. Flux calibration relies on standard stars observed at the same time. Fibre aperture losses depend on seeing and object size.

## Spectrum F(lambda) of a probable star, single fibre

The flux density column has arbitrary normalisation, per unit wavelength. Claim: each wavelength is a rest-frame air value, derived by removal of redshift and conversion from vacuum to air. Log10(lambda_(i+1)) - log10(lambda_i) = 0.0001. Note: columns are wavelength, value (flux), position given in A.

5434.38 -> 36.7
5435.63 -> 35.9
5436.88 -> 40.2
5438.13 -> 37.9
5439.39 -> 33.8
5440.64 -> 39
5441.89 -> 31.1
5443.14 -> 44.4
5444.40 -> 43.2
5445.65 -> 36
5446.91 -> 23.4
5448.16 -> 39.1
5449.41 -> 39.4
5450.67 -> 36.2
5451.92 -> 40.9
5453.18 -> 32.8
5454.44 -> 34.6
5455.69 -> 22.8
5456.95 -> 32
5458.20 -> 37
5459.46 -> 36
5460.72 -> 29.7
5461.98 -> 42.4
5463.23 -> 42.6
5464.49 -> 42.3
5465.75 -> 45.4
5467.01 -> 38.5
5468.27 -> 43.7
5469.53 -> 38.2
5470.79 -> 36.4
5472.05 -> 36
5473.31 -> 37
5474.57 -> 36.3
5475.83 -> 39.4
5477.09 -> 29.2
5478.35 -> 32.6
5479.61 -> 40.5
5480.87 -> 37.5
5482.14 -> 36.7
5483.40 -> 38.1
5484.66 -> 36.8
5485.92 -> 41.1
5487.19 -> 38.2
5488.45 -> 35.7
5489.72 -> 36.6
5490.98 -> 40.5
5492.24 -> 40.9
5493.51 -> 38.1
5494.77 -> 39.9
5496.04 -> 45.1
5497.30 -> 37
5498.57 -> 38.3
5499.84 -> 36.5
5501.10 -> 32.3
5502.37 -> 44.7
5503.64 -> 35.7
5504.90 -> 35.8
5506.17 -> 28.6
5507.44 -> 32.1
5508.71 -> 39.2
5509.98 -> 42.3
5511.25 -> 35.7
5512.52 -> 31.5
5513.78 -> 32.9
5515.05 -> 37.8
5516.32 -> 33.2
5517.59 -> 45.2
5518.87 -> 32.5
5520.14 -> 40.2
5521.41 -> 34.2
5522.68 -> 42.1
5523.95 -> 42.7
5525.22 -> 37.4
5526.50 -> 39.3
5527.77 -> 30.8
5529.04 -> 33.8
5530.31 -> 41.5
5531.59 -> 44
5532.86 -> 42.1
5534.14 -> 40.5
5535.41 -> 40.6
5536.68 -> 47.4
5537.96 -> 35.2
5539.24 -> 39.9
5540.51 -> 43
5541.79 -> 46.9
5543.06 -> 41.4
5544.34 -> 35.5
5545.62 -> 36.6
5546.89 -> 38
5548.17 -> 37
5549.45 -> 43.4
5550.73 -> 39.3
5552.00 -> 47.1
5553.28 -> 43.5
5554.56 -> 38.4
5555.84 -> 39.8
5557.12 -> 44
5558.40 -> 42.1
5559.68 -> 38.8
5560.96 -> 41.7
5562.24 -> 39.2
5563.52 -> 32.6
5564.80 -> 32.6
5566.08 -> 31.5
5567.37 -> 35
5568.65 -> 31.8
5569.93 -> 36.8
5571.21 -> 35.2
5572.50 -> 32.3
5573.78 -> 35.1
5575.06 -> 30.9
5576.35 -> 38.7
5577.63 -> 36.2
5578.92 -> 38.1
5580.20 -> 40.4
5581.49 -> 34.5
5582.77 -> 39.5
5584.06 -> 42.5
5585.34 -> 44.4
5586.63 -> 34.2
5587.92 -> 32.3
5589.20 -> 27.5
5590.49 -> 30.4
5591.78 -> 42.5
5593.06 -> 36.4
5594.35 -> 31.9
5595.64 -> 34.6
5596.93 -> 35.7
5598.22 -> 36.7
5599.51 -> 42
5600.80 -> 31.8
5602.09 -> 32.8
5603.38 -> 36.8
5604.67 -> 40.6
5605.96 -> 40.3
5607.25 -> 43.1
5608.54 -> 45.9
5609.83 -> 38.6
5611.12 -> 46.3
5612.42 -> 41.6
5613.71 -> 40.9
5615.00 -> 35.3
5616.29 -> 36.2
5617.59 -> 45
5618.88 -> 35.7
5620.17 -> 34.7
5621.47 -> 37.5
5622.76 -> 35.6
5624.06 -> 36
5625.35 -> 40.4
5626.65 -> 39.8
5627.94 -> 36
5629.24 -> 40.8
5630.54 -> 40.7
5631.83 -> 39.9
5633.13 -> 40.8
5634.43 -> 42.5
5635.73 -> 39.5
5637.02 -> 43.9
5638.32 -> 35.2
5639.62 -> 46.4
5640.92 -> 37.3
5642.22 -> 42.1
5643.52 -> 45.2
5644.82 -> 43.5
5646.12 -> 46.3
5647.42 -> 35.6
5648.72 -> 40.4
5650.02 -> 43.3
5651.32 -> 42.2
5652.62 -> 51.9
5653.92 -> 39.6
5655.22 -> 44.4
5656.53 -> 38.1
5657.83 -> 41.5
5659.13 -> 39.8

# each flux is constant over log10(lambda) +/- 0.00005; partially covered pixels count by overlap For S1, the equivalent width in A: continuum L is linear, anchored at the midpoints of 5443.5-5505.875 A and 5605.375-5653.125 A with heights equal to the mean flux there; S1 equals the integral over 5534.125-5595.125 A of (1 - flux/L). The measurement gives 2.0 A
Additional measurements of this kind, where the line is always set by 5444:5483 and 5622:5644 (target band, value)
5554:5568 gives 0.30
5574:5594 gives 1.34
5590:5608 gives 1.12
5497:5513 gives 0.57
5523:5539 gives -0.69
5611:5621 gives 0.17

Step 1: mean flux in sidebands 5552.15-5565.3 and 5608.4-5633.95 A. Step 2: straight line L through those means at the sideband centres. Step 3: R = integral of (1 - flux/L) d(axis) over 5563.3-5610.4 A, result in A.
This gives 3.8 A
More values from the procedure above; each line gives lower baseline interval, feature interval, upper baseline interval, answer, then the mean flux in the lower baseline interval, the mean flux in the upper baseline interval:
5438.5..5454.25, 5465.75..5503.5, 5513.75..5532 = -0.9 A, 36.6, 37.9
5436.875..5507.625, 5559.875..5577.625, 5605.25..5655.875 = 2.0 A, 37.1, 40.8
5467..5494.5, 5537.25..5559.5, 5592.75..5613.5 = -1.5 A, 37.7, 38.5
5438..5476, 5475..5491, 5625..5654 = 0.3 A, 37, 41.5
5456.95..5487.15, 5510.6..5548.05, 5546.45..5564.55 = 0.8 A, 37.9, 40.2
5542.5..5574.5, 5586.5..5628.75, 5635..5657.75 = 2.9 A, 37.9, 42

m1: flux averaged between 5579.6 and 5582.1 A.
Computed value 37.4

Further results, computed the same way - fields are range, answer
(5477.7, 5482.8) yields 36.8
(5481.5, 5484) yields 37.3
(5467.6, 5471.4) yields 39.4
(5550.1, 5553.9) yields 43.4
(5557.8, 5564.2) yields 38.8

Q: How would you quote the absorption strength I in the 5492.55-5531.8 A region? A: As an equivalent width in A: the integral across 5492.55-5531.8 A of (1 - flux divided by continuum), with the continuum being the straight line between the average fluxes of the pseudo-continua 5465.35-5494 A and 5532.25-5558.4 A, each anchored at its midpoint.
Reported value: 2.0 A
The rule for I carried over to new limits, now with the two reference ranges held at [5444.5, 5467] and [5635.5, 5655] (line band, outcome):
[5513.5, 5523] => 0.25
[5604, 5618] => 0.01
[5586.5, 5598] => 1.86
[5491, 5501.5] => -0.34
